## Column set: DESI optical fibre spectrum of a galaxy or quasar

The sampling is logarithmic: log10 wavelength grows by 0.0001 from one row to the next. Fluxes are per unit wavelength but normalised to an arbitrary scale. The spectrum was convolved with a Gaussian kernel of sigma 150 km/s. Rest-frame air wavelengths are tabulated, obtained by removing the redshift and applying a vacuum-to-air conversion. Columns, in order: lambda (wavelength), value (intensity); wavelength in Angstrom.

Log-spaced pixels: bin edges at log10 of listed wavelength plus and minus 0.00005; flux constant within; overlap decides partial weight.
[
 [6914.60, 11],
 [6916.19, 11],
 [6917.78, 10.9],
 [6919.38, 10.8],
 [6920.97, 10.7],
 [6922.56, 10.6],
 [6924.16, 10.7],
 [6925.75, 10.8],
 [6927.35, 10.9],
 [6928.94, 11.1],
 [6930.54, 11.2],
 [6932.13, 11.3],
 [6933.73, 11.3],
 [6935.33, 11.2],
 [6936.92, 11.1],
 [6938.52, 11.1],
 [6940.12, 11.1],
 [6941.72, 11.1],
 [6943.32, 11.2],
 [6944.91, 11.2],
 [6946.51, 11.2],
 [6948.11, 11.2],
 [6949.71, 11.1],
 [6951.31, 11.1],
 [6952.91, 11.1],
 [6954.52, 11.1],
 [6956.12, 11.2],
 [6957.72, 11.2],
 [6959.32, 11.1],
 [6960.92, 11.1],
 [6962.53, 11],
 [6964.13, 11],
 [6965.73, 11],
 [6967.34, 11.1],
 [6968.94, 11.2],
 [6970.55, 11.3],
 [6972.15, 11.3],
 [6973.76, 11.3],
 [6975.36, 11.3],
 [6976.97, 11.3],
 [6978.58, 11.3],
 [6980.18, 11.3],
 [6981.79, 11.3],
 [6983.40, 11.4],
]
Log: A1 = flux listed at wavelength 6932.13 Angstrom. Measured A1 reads 11.3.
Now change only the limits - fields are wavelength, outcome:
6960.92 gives 11.1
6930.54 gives 11.2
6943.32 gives 11.2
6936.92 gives 11.1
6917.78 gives 10.9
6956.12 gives 11.2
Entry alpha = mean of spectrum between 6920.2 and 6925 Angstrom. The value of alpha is 10.7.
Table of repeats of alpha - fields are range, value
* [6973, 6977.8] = 11.3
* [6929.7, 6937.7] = 11.2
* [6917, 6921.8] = 10.8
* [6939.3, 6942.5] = 11.1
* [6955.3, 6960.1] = 11.2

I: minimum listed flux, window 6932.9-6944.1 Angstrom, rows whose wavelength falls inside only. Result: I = 11.1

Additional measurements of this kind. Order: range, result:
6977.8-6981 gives 11.3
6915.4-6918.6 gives 10.9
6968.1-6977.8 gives 11.2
